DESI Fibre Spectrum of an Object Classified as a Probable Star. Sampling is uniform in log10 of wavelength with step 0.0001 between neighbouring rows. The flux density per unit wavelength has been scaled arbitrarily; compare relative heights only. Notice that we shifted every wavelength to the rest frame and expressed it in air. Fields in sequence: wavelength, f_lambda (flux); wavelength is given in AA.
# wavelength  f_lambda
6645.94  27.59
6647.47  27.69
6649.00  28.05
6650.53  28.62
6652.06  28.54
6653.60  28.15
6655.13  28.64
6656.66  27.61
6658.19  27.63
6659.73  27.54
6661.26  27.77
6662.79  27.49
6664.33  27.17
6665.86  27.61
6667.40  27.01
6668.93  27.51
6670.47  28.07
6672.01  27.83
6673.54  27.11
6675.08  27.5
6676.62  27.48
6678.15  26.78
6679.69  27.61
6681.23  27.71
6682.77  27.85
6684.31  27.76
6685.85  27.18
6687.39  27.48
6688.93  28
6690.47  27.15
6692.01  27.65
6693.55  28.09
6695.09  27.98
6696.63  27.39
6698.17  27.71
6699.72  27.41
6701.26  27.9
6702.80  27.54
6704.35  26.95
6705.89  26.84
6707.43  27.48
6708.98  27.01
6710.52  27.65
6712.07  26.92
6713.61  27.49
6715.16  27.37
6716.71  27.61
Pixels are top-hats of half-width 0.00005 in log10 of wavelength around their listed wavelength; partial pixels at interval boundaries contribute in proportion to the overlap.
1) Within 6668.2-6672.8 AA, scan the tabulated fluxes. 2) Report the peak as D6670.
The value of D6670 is 28.07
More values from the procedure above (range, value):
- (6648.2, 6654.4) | 28.62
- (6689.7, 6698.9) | 28.09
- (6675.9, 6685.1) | 27.85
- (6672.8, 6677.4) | 27.5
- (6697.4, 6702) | 27.9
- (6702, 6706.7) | 27.54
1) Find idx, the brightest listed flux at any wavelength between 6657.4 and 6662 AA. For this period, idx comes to 27.77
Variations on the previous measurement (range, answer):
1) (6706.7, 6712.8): 27.65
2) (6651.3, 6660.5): 28.64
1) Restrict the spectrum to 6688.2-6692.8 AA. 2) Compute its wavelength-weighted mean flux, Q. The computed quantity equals 27.6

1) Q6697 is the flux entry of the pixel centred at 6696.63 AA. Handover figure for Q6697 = 27.39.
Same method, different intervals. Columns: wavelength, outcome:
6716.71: 27.61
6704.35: 26.95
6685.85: 27.18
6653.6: 28.15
